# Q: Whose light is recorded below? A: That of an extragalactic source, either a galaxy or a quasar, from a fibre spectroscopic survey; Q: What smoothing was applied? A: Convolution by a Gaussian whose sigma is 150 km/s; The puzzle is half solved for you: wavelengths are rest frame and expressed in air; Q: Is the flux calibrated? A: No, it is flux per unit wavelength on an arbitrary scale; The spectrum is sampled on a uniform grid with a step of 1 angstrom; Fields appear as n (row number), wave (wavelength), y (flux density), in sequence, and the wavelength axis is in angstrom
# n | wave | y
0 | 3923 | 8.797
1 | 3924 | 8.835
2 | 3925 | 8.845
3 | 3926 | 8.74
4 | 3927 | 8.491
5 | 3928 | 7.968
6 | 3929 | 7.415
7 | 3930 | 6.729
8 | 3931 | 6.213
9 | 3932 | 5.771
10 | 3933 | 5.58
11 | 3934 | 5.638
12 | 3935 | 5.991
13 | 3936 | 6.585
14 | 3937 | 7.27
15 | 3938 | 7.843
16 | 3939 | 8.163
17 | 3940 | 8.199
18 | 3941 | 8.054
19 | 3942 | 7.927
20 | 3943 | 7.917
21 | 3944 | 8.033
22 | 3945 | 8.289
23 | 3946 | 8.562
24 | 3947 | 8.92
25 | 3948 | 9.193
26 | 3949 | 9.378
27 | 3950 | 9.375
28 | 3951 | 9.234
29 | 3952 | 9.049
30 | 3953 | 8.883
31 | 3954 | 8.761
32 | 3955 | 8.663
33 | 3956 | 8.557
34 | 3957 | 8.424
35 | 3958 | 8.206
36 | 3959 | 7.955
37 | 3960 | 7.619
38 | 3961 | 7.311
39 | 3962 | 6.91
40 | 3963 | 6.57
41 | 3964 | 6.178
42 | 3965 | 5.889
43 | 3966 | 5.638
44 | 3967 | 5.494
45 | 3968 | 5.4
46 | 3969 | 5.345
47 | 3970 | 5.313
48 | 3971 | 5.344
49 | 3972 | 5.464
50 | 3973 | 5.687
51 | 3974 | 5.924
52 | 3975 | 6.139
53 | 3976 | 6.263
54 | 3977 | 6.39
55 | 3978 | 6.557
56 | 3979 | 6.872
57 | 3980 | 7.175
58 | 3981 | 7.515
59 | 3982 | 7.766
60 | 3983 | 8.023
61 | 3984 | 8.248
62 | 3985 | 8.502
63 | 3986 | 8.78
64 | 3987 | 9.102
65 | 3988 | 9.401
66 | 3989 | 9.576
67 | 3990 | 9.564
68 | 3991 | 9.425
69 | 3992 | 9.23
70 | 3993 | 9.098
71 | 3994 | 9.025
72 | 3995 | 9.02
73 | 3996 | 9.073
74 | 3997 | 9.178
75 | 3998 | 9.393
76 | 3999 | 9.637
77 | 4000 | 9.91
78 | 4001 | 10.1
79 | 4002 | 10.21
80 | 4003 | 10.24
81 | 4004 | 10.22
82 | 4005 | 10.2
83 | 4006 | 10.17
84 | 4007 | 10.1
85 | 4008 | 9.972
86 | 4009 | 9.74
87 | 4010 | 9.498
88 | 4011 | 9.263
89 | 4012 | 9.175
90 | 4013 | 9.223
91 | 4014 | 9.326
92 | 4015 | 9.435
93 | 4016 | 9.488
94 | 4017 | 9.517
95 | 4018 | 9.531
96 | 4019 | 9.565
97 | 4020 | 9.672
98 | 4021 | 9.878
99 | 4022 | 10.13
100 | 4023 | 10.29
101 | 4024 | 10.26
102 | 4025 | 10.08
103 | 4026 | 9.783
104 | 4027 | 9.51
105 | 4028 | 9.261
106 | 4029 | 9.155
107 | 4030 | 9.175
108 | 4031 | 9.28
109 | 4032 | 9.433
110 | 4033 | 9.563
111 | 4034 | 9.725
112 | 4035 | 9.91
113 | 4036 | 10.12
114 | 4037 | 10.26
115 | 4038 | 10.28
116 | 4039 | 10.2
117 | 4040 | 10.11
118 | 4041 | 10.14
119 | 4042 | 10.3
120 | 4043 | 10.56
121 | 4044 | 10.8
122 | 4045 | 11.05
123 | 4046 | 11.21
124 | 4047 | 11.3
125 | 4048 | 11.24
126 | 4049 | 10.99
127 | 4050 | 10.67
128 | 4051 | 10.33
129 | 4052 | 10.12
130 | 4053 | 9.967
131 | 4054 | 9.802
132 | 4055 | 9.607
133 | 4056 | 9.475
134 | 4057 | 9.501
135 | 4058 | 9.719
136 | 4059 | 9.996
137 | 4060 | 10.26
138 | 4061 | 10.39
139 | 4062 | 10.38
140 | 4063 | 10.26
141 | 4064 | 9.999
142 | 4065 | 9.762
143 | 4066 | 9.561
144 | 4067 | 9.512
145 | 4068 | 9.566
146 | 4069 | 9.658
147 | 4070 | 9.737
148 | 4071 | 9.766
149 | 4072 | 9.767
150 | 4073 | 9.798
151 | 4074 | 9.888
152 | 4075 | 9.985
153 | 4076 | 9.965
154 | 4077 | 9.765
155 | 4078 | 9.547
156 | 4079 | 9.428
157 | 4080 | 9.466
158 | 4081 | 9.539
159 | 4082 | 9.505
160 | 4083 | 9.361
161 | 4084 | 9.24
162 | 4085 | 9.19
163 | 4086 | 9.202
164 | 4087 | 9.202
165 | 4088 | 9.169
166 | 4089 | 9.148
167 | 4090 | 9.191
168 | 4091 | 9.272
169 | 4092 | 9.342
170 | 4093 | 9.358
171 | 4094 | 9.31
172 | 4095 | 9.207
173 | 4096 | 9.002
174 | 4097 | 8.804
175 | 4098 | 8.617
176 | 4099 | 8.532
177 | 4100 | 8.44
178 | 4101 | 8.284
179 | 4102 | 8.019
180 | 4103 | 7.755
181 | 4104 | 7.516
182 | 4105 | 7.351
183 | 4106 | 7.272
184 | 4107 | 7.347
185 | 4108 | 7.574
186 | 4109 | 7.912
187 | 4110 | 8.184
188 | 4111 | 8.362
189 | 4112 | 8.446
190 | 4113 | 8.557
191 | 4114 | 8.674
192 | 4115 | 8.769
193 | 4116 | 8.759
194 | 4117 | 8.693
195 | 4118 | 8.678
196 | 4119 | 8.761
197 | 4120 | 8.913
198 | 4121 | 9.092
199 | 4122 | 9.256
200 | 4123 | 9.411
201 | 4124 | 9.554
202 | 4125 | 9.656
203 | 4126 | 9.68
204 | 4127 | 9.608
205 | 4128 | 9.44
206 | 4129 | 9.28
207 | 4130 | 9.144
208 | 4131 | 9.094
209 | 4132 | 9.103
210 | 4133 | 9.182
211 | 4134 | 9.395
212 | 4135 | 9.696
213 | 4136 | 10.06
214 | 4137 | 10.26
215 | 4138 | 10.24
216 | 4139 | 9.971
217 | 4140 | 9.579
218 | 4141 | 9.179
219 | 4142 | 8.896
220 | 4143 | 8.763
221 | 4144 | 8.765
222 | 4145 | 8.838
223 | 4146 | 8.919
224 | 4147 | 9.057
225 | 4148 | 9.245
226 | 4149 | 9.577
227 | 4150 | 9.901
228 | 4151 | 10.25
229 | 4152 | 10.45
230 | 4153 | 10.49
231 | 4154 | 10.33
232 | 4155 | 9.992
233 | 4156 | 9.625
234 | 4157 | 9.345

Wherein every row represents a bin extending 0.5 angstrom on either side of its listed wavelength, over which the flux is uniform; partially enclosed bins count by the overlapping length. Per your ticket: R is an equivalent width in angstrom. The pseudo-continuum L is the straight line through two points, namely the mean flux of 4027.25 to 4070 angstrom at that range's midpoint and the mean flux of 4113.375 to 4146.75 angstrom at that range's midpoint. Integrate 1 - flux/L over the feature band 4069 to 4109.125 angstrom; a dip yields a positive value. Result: 2.8 angstrom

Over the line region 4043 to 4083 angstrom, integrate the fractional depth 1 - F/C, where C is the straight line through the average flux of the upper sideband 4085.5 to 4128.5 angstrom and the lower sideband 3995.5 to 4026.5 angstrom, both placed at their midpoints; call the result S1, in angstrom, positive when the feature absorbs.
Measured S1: -3.61 angstrom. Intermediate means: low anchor 9.75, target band 10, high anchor 8.73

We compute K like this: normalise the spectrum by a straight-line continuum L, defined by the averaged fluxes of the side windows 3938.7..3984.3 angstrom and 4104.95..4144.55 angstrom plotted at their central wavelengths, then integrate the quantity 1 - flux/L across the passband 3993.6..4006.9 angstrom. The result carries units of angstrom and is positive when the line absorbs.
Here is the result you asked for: -3.4 angstrom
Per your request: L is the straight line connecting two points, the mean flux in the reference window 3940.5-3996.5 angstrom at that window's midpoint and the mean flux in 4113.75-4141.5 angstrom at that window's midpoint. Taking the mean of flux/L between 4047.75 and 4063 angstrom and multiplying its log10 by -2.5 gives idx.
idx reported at -0.18 mag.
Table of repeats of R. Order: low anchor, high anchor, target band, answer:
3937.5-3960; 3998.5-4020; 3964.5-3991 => 6.1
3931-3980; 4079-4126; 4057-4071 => -2.5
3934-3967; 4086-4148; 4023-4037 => -2.2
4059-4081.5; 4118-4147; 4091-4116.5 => 3.1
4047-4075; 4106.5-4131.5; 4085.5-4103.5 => 0.9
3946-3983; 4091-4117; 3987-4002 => -3.9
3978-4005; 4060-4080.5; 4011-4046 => -1.7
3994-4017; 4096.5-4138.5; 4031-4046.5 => -1.4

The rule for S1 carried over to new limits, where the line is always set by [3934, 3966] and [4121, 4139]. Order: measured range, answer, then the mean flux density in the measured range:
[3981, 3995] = -1.00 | 8.86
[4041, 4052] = -2.50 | 10.8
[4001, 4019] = -2.71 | 9.73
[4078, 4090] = -0.26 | 9.32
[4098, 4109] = 1.71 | 7.85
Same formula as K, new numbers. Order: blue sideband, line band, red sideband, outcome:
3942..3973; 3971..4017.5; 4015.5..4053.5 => 0.38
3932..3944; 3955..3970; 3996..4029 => 2.17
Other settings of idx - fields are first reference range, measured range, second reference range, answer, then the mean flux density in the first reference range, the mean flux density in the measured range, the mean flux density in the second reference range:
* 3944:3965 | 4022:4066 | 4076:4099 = -0.133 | 8.24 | 10.1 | 9.27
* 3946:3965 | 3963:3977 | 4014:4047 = 0.431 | 8.23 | 5.75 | 9.94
